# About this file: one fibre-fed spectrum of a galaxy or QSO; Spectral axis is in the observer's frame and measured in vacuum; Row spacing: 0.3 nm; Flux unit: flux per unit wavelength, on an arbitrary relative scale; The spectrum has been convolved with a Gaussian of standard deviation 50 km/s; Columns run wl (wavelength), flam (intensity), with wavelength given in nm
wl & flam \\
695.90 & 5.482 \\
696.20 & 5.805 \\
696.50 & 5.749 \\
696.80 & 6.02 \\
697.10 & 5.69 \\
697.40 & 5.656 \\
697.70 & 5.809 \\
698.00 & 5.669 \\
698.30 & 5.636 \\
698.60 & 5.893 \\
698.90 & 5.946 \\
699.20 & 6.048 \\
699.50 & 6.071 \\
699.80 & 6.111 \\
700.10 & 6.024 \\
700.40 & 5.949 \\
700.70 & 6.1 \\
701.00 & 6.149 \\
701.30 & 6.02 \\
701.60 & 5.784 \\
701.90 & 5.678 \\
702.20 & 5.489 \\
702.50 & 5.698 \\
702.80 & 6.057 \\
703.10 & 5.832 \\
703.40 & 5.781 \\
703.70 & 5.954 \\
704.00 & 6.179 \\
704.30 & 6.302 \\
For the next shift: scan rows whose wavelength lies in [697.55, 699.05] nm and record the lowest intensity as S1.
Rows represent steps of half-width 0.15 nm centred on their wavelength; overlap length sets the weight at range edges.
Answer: 5.636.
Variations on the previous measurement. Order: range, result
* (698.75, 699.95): 5.946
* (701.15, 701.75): 5.784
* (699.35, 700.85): 5.949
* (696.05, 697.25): 5.69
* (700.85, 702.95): 5.489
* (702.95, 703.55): 5.781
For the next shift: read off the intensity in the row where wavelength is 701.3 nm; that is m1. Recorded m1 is 6.02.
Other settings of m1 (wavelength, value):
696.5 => 5.749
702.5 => 5.698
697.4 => 5.656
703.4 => 5.781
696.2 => 5.805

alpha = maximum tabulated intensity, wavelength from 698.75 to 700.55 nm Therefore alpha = 6.111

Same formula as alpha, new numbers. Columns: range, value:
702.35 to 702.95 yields 6.057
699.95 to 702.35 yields 6.149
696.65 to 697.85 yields 6.02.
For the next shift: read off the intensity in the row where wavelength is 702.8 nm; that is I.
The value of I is 6.057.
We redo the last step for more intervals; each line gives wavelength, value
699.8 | 6.111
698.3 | 5.636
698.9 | 5.946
